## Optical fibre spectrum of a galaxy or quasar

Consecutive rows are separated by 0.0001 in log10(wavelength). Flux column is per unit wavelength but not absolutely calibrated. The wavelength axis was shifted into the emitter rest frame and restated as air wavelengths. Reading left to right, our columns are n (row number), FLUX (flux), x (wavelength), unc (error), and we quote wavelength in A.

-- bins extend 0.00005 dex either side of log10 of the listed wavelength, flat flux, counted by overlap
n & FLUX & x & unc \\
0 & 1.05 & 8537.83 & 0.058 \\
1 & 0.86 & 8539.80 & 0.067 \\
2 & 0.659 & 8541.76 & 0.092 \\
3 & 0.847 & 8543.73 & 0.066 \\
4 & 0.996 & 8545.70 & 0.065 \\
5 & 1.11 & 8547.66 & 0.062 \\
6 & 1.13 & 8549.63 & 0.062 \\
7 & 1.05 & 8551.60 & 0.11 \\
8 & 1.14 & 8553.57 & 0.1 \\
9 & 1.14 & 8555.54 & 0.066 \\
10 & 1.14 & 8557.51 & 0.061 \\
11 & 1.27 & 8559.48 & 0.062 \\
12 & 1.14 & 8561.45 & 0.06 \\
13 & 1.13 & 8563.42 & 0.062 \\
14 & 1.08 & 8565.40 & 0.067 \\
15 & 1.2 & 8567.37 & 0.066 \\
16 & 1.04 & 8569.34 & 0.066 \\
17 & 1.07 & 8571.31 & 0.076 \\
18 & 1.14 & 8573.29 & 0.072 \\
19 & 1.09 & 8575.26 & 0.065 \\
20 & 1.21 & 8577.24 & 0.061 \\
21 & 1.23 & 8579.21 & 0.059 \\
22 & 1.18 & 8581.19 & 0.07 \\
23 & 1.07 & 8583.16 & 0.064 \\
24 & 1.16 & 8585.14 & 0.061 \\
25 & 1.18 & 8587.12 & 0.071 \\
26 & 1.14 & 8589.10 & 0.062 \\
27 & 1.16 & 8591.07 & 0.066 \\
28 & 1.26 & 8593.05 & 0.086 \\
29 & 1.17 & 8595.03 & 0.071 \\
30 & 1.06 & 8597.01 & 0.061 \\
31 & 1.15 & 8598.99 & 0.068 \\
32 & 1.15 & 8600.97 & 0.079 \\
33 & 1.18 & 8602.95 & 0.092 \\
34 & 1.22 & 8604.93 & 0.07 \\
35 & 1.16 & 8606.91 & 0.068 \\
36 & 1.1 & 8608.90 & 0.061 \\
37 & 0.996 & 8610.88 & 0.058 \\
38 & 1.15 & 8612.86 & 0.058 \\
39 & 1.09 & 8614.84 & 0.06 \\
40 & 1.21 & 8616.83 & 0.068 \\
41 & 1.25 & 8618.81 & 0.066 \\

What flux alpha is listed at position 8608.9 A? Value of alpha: 1.1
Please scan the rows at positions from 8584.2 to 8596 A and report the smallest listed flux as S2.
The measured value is 1.14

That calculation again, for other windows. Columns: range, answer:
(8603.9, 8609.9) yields 1.1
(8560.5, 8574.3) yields 1.04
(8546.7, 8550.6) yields 1.11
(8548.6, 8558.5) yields 1.05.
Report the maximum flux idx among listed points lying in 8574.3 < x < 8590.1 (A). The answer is 1.23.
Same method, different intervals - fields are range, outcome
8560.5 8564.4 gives 1.14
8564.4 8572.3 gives 1.2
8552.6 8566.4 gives 1.27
